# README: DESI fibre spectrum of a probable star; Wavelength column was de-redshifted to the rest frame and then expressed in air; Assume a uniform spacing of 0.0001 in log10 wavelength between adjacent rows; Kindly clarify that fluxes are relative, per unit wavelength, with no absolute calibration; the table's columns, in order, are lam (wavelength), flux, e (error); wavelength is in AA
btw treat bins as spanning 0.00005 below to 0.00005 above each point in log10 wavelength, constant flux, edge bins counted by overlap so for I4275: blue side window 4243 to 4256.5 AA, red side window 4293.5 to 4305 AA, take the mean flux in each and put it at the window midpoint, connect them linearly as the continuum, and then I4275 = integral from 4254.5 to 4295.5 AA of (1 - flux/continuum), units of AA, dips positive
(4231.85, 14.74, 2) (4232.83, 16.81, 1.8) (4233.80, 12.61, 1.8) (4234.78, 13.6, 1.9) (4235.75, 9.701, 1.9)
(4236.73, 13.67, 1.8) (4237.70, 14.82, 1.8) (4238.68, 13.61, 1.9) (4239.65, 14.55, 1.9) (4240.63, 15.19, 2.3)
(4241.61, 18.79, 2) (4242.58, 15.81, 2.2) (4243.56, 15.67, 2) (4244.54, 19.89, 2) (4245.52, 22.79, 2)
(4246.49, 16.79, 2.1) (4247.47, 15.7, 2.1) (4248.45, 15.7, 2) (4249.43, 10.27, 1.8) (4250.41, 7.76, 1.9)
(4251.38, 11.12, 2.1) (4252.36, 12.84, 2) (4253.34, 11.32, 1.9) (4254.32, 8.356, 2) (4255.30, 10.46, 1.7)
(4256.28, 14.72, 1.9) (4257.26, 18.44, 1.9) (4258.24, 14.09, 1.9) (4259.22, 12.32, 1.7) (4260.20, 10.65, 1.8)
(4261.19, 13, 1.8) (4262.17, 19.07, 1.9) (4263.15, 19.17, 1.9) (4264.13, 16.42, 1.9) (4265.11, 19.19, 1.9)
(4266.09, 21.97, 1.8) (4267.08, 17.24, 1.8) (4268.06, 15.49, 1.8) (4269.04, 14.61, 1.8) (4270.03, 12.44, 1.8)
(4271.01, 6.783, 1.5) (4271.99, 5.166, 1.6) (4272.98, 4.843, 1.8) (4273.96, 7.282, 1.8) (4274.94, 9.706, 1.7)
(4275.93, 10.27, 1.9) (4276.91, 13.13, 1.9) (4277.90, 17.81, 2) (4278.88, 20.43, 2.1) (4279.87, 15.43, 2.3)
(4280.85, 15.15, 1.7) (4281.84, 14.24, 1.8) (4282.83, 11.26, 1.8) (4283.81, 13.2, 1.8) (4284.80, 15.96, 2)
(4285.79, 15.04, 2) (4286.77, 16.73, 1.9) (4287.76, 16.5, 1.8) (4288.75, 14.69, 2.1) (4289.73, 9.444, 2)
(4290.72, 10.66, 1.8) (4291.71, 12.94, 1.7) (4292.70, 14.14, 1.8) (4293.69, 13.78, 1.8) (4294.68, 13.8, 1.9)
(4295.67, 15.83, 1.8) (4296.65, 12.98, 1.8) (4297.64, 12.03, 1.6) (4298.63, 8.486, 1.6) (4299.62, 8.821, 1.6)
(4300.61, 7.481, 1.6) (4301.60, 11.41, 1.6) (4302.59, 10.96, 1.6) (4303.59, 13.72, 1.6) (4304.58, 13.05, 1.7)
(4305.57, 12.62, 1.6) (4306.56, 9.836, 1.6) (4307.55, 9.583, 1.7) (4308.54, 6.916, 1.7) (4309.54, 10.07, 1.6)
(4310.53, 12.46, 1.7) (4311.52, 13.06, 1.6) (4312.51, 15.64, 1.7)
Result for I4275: -3.4 AA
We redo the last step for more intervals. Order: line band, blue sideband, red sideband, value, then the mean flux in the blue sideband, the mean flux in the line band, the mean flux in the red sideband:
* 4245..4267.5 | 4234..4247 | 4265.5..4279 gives -1.2 AA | 15.7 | 14.8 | 12.5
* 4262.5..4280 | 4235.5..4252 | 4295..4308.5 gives -0.8 AA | 14.9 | 13.8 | 11.2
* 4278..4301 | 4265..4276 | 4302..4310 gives -4.4 AA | 11.9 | 13.5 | 10.8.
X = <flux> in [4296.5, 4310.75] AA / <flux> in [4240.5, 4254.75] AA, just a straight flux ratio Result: 0.7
